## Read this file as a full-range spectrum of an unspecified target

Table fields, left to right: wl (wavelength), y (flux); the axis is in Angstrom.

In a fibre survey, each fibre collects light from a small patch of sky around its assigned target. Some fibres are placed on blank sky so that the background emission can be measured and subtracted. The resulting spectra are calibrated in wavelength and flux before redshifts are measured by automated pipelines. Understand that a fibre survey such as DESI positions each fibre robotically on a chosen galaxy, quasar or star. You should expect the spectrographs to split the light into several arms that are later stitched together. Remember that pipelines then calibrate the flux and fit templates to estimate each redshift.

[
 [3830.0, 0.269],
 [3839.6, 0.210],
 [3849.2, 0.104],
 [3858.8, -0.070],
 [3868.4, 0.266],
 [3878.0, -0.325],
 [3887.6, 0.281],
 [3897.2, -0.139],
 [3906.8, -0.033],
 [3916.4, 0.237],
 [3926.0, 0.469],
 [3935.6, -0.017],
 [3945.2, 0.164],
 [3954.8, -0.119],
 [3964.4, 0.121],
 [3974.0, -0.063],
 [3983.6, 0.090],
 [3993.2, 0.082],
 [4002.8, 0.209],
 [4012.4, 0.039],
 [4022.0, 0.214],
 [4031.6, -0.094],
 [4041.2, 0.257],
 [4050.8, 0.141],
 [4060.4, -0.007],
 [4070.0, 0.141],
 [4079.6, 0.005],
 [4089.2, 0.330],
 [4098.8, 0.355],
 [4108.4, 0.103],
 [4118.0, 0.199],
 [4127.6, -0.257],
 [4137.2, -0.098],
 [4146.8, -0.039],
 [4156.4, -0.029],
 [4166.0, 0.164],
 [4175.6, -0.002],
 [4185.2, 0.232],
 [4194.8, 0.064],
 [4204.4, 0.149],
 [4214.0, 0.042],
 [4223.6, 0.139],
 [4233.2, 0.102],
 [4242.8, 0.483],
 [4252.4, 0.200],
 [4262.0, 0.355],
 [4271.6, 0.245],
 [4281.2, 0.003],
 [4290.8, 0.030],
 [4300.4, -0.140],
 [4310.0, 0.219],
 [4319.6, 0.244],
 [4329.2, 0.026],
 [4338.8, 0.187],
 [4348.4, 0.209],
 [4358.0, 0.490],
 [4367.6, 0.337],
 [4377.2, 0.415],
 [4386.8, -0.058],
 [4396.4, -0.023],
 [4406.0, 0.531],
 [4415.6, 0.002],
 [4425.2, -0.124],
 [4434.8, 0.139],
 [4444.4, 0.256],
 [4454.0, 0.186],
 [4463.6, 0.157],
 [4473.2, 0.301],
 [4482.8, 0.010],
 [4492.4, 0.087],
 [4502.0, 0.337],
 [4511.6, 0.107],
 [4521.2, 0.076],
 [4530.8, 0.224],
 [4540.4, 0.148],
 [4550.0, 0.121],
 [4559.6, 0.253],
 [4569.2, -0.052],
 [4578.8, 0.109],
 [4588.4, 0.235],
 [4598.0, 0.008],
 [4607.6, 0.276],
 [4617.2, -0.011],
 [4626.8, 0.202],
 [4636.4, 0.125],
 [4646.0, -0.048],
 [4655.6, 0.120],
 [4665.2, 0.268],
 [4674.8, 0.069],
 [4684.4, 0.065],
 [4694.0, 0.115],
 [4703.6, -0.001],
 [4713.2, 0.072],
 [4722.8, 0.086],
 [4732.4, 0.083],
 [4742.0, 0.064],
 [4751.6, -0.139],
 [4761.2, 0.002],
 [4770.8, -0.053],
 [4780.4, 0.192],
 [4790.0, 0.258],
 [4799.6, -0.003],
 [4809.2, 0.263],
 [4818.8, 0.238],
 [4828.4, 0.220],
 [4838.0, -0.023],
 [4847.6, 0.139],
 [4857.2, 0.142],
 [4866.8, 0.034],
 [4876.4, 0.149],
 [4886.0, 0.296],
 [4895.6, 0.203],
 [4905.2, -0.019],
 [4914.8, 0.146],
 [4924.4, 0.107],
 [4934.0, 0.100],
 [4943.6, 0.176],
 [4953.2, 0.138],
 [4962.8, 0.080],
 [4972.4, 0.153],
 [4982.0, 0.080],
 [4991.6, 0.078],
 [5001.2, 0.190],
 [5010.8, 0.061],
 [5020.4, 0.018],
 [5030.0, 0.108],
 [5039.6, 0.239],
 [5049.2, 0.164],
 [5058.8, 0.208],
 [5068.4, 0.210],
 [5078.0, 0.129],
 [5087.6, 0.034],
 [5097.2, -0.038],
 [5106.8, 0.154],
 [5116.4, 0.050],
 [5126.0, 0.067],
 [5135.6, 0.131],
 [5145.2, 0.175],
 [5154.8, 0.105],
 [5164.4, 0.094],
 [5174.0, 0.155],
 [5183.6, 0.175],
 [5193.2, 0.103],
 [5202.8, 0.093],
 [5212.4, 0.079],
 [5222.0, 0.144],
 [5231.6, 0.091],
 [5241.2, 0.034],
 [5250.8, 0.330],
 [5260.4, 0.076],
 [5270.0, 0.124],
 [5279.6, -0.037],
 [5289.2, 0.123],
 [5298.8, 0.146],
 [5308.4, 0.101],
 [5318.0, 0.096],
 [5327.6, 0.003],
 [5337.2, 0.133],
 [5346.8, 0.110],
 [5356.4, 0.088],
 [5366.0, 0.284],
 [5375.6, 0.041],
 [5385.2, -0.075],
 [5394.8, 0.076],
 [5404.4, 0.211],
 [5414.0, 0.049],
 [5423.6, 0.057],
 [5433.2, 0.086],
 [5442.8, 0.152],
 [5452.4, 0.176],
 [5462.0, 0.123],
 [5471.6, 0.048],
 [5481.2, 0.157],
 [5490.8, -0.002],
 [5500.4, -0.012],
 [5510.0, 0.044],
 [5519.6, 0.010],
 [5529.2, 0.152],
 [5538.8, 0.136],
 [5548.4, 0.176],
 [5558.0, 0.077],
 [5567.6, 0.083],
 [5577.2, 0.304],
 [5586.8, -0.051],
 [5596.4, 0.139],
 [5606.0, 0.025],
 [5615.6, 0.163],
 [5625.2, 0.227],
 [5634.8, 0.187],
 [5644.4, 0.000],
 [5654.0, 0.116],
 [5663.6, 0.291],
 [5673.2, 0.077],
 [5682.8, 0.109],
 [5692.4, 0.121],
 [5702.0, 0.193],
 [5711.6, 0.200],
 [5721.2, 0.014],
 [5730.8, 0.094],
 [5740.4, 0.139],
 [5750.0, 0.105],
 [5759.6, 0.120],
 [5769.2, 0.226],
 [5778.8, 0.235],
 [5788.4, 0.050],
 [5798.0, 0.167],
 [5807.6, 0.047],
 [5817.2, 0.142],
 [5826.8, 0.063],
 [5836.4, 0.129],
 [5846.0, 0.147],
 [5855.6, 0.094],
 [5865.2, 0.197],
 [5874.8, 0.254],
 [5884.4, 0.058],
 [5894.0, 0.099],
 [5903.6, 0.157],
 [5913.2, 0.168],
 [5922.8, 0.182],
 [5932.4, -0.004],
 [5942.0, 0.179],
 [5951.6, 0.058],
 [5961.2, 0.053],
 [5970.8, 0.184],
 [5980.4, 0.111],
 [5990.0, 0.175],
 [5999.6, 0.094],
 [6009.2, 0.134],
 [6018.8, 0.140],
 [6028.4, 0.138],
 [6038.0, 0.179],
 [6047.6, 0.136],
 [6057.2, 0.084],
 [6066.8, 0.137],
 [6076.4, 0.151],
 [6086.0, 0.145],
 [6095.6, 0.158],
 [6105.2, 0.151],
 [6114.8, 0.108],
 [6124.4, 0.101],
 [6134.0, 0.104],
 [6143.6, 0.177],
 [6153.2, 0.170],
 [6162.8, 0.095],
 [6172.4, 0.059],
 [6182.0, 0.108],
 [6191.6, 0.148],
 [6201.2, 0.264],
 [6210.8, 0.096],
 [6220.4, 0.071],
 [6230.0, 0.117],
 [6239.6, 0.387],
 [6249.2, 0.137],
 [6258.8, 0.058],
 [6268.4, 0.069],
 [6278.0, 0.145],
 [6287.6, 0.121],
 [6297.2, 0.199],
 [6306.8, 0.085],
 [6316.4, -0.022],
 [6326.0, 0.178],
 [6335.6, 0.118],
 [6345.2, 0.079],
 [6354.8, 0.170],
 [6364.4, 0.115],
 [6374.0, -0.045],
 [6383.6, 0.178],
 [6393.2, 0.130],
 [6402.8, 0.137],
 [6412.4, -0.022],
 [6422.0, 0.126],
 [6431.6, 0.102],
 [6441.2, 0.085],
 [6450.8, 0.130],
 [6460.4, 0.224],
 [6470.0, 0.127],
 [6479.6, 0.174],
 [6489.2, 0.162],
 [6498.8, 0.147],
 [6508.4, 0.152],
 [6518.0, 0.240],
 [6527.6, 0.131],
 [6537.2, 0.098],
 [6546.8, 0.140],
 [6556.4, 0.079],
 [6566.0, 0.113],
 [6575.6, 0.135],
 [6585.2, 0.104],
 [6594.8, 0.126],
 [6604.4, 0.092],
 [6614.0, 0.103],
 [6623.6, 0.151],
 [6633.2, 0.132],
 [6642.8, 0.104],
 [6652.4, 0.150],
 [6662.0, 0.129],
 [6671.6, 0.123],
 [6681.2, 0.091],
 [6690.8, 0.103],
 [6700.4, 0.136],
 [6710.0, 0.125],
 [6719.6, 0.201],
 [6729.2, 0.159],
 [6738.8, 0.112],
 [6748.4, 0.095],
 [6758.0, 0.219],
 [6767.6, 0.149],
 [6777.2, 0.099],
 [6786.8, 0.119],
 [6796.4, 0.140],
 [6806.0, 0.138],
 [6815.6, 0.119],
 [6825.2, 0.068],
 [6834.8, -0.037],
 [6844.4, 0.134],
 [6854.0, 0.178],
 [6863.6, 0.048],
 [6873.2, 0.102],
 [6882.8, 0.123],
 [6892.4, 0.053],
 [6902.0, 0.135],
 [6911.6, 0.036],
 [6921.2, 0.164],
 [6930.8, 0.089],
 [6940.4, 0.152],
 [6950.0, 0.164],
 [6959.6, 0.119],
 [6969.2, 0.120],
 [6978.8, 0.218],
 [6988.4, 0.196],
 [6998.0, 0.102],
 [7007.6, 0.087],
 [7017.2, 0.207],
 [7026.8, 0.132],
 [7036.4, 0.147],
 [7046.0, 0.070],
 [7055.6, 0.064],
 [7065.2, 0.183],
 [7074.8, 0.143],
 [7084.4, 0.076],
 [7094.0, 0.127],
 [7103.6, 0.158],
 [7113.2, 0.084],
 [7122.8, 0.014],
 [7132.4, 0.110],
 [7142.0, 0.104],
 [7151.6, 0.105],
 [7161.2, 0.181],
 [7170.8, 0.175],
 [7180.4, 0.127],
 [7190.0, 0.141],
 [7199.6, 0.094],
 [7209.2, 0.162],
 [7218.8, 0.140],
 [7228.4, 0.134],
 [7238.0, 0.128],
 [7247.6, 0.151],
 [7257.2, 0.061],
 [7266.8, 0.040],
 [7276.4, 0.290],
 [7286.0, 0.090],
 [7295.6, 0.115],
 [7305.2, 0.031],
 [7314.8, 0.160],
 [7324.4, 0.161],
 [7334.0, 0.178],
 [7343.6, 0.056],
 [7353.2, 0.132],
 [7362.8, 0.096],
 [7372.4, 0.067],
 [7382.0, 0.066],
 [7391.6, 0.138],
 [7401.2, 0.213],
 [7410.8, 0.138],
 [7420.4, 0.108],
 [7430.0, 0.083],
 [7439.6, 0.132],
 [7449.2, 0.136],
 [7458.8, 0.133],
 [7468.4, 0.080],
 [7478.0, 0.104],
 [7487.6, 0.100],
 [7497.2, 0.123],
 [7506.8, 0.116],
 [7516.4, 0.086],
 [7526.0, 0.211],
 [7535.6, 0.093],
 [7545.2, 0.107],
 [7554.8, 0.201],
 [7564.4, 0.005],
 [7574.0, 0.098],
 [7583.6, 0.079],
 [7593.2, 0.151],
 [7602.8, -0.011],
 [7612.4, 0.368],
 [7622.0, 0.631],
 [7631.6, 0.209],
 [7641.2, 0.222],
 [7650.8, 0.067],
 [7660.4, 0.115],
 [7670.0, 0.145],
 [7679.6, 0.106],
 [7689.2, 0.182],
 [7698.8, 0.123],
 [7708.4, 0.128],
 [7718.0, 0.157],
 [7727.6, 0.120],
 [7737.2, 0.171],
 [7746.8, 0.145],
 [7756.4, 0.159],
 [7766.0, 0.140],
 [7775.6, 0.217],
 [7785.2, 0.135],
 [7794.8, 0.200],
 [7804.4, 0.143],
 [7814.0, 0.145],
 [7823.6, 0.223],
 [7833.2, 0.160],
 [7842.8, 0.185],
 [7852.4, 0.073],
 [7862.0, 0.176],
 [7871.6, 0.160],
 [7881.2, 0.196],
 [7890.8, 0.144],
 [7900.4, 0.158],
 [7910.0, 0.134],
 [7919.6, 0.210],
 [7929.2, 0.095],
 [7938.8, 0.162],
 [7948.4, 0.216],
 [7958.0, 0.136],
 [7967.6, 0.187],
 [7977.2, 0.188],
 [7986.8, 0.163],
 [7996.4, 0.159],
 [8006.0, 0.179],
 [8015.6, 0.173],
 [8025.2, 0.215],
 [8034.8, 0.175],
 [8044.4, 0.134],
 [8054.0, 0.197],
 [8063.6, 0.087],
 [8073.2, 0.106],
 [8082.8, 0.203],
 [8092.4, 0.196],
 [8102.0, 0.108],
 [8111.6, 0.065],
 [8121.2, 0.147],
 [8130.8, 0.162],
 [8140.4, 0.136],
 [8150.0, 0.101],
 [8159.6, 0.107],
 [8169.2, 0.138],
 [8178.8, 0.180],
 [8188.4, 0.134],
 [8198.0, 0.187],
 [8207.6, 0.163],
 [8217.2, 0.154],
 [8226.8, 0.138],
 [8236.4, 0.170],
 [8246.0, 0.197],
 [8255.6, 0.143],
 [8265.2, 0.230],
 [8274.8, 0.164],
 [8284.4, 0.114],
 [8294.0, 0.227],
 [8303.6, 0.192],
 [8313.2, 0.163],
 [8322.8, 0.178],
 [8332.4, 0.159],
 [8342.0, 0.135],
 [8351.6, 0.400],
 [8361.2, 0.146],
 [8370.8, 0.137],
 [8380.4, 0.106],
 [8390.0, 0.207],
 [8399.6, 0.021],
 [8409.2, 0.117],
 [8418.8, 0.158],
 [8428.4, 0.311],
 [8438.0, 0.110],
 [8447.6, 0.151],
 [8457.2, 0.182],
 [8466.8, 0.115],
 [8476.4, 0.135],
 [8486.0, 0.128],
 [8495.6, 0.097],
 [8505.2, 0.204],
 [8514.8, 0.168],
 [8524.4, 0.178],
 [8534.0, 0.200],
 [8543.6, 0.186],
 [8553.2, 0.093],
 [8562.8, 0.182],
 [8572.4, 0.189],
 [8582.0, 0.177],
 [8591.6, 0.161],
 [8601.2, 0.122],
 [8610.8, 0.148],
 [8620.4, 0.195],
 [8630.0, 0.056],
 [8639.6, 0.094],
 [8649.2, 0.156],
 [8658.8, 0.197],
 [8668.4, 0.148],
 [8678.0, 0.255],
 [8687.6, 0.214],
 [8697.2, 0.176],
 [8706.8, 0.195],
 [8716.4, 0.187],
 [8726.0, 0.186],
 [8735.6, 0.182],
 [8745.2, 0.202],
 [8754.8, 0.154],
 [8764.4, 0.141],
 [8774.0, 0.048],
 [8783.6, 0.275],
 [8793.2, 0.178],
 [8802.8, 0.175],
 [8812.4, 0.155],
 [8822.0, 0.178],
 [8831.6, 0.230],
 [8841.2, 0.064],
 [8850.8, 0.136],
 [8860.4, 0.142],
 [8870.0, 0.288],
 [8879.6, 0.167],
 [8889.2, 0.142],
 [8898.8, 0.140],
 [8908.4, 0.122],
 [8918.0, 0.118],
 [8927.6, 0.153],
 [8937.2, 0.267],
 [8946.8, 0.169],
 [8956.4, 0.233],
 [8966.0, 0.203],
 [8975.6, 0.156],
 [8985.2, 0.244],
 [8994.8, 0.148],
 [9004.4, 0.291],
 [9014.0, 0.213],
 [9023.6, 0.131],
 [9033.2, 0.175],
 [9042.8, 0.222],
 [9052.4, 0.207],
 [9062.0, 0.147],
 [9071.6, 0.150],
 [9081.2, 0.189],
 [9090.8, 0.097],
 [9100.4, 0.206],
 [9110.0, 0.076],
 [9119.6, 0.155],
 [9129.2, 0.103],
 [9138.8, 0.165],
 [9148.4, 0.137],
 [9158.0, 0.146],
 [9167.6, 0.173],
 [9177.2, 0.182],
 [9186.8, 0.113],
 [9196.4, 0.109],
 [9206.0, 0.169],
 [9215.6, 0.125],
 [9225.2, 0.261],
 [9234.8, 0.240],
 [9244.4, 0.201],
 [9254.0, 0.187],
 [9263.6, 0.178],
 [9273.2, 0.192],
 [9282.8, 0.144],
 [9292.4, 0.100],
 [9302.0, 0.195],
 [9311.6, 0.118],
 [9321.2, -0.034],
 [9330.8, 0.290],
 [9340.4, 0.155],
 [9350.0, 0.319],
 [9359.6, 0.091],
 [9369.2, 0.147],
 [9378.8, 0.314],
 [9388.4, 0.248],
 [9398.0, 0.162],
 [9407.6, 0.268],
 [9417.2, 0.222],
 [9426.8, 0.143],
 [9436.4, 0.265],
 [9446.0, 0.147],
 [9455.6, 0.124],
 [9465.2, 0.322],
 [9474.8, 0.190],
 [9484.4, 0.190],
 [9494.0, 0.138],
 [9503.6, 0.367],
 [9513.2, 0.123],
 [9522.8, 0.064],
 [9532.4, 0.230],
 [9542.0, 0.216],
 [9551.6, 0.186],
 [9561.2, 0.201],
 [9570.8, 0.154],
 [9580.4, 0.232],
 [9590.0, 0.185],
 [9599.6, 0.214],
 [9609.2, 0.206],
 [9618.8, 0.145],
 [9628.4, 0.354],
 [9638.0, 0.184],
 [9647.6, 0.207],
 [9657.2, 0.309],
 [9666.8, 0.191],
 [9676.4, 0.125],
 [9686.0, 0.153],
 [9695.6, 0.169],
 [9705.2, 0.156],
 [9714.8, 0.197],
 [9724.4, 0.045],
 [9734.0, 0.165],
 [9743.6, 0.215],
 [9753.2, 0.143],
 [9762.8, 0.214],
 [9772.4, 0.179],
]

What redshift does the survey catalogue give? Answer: 1.04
